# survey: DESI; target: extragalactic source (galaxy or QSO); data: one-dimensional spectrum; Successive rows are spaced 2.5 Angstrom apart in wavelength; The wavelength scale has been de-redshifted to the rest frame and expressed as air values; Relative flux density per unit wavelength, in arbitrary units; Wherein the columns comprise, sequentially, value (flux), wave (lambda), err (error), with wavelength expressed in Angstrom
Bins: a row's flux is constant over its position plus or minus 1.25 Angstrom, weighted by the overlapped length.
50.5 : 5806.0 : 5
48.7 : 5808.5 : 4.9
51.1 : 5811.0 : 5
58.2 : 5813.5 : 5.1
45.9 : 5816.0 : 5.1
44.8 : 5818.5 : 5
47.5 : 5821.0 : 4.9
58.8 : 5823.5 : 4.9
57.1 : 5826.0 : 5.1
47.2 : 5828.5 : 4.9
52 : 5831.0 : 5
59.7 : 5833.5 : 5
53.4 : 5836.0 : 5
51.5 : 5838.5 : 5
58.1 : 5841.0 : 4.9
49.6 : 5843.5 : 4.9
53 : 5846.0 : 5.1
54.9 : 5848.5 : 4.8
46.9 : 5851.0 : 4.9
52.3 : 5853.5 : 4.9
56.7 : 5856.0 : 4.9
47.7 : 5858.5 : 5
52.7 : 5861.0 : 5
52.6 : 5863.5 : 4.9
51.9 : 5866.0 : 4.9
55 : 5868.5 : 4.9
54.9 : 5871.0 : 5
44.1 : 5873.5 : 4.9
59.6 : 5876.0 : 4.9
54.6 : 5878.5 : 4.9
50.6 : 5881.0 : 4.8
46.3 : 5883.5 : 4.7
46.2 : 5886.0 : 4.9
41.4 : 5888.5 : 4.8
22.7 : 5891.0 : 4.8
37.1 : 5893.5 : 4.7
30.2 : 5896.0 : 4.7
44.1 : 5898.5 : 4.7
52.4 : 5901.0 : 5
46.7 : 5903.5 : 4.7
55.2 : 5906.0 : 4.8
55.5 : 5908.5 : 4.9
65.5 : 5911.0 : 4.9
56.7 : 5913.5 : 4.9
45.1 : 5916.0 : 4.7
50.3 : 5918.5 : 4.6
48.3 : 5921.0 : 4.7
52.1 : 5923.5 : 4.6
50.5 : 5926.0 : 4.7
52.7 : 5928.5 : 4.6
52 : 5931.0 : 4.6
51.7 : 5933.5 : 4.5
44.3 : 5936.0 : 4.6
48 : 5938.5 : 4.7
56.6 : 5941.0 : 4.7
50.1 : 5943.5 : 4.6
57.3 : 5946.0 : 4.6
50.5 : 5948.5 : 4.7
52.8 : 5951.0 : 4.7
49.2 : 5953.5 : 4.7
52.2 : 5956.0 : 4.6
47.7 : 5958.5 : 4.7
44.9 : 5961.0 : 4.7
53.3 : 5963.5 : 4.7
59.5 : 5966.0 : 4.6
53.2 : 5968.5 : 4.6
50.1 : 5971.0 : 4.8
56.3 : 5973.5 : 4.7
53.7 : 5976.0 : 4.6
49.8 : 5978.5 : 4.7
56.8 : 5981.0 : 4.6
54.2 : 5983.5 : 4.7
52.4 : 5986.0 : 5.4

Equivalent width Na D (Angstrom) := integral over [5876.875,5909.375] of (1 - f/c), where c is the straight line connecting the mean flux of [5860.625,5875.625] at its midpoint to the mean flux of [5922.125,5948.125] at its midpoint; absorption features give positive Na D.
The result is 4.4 Angstrom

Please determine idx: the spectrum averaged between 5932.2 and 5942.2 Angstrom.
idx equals 50.1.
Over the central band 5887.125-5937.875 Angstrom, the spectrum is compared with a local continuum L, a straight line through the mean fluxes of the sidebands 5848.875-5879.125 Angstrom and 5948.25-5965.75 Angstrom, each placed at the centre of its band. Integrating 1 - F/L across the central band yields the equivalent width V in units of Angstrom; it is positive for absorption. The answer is 3.7 Angstrom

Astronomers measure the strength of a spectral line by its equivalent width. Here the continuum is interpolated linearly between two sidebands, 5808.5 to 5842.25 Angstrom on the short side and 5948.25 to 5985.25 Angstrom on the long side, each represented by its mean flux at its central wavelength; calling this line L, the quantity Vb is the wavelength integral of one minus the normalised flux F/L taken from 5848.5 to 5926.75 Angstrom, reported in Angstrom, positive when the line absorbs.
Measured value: 4.7 Angstrom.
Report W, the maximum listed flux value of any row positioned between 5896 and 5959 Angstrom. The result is 65.5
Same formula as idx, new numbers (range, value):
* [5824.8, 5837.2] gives 53.9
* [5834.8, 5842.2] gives 54.3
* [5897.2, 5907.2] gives 49.5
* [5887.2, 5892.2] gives 32.3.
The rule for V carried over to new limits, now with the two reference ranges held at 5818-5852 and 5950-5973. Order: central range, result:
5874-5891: 1.5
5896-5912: 0.3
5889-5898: 3.5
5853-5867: 0.0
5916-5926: 0.4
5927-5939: 0.5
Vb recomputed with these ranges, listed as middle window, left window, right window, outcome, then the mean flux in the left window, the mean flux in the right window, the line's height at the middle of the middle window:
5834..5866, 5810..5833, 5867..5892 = -1.8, 51.7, 47.8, 49.8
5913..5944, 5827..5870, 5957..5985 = 1.3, 52.7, 52.7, 52.7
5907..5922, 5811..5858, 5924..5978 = -0.5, 52.5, 51.7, 52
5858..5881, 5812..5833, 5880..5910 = -2.9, 51.7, 44.2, 46.8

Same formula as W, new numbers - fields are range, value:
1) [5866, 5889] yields 59.6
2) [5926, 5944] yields 56.6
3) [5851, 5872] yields 56.7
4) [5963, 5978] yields 59.5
